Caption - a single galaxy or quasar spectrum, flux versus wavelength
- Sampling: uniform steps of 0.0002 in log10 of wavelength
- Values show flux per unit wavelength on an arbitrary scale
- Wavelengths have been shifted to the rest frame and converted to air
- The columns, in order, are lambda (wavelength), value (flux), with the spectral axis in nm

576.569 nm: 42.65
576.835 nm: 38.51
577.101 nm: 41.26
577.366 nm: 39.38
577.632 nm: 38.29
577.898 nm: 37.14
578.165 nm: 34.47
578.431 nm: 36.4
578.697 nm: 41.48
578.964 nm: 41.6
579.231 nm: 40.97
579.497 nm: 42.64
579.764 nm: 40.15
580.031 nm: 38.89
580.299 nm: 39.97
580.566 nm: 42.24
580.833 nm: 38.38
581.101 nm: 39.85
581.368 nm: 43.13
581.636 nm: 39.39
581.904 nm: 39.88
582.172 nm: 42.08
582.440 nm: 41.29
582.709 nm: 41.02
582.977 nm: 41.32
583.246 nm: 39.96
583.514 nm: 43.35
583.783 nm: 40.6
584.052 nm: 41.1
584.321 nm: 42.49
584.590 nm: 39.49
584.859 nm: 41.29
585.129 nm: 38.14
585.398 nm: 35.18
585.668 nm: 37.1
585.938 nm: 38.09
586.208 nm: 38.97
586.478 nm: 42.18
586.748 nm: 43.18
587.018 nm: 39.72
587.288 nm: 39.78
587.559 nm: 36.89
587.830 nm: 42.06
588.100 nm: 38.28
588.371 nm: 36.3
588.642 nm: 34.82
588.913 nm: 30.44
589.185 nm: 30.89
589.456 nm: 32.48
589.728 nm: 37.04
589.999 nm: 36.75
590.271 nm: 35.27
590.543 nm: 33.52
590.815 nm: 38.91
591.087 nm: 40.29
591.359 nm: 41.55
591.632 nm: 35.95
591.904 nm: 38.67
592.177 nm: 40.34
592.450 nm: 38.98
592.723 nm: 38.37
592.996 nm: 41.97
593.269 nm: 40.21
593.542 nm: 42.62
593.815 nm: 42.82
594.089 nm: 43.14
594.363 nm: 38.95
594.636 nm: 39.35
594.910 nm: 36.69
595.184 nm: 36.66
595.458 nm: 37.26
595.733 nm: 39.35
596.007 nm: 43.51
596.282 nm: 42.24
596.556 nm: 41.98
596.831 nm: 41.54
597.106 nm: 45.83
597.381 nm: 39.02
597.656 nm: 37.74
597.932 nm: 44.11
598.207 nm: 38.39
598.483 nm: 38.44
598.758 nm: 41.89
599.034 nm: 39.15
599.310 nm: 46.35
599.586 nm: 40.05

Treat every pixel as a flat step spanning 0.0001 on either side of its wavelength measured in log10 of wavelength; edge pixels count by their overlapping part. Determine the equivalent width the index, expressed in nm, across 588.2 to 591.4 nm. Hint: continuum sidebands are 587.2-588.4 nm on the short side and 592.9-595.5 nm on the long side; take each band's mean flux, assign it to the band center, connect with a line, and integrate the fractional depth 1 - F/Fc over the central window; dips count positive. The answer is 0.30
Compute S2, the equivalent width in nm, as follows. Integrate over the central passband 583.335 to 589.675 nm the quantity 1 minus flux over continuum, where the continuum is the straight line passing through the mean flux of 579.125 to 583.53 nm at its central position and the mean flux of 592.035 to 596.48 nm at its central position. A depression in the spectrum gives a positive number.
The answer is 0.34 nm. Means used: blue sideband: 40.8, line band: 38.4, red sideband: 40.2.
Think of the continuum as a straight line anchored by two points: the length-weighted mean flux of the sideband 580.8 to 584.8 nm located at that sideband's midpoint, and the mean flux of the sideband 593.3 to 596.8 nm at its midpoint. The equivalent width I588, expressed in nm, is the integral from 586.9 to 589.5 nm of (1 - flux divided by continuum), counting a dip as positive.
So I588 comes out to 0.284 nm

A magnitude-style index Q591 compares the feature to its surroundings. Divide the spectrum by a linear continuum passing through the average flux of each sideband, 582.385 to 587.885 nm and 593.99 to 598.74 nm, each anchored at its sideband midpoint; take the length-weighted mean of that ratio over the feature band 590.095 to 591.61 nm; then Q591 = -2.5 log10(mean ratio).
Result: 0.07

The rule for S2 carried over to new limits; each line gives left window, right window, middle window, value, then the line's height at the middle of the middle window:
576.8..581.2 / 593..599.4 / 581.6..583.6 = -0.064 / 39.8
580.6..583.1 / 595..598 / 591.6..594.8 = 0.038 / 40.7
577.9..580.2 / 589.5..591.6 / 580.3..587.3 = -0.327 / 38.6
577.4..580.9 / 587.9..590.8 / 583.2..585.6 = -0.191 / 37.1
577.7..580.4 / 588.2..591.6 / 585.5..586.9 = -0.108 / 37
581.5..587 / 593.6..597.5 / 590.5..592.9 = 0.104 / 40.5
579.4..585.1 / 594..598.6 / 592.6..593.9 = -0.026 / 40.4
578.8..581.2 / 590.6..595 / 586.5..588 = -0.010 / 40.1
